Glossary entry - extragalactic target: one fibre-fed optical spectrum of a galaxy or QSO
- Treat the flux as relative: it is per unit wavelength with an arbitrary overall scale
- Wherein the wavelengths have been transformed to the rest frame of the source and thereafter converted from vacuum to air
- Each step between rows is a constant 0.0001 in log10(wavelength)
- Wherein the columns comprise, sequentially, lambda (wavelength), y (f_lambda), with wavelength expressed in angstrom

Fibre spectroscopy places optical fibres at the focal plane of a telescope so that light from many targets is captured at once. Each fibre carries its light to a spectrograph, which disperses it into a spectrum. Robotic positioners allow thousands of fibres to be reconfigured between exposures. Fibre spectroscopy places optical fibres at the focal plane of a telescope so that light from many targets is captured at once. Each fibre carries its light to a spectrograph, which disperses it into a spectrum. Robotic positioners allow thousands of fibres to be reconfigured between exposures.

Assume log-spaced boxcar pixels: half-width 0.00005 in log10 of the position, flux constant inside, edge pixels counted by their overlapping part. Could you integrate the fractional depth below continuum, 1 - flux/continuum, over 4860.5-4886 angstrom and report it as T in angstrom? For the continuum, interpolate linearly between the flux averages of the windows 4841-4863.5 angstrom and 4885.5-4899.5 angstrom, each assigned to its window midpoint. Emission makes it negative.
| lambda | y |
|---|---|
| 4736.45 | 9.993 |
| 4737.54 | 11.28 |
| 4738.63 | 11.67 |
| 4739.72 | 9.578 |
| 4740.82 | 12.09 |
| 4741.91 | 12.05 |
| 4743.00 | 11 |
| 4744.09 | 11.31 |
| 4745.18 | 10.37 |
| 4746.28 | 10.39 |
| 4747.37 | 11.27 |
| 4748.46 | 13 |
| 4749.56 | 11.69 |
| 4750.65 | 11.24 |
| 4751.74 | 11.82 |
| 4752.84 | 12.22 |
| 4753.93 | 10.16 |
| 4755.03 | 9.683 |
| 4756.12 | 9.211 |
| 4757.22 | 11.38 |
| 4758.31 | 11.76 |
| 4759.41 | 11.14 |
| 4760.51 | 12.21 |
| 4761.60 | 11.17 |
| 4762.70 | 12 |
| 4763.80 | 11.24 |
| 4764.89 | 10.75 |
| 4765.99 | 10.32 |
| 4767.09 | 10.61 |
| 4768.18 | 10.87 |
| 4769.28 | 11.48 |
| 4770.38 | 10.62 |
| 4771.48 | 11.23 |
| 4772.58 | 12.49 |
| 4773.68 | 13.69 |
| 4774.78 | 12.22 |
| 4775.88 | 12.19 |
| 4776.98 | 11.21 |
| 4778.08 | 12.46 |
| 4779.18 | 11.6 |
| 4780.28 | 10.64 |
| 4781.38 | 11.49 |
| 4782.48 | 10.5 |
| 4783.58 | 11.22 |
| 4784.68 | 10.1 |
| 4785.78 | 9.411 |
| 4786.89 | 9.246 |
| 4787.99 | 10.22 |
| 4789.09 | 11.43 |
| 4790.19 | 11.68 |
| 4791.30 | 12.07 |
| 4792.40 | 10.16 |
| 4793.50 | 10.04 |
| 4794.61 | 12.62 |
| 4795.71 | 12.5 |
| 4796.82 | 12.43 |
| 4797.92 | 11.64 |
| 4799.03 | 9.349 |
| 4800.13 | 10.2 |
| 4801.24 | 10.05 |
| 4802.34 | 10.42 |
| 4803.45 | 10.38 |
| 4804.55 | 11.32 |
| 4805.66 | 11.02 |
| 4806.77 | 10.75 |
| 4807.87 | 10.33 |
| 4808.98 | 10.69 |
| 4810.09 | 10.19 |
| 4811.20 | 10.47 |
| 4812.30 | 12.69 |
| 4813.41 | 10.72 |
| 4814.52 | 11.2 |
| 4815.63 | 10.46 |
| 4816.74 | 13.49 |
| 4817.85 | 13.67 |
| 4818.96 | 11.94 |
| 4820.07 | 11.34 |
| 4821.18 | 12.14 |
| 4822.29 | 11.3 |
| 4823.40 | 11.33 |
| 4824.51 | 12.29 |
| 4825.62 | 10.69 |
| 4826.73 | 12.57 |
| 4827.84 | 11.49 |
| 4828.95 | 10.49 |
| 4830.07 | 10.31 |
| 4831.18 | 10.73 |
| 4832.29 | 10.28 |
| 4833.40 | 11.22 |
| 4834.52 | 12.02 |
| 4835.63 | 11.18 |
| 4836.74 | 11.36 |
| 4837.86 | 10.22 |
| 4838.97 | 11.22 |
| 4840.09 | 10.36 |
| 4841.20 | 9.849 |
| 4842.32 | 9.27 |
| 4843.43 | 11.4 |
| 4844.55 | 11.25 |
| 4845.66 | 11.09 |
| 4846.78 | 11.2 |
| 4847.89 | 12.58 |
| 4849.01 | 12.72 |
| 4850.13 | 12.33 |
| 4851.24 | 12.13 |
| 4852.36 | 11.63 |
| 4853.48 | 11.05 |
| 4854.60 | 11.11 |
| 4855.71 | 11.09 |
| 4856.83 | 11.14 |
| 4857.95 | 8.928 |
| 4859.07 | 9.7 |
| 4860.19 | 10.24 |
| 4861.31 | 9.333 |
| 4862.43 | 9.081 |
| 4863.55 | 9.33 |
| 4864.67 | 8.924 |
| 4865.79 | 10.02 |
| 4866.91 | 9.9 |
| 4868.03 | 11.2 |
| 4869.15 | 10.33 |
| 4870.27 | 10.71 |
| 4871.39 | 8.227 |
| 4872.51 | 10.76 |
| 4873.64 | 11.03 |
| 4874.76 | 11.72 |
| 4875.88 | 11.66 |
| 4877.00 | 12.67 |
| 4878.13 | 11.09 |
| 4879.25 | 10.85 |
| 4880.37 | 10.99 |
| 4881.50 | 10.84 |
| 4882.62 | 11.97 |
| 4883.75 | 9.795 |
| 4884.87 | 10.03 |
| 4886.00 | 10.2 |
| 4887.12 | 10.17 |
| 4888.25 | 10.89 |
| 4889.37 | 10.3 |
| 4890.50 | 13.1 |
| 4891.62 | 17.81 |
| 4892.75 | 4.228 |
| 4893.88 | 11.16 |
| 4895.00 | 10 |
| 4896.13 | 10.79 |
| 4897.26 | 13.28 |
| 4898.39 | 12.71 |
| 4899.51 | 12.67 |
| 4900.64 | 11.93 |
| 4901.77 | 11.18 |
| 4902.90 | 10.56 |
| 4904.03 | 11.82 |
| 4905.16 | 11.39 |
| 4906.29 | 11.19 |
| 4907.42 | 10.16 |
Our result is 1.4 angstrom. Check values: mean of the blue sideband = 10.8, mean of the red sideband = 11.3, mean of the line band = 10.5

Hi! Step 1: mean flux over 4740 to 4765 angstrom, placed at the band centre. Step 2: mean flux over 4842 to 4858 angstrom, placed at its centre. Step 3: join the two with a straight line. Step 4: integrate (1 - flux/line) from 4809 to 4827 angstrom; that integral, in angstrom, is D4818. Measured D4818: -0.4 angstrom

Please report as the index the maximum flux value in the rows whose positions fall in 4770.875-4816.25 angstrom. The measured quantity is 13.69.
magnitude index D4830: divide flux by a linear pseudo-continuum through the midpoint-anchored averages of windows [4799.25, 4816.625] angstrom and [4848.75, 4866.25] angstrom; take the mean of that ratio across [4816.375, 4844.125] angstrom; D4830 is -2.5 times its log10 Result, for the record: -0.06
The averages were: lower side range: 10.8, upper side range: 10.5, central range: 11.3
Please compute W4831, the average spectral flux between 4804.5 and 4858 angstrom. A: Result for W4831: 11.2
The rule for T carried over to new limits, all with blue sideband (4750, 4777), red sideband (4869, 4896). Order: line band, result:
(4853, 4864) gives 0.9 angstrom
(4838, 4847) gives 0.3 angstrom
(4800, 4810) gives 0.5 angstrom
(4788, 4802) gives 0.1 angstrom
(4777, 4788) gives 0.5 angstrom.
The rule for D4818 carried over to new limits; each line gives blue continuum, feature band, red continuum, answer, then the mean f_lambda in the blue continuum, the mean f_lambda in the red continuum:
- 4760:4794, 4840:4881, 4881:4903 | 1.7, 11.2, 11.2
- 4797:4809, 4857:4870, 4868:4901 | 1.4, 10.6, 11.1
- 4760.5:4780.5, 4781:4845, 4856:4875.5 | -1.0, 11.5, 10.1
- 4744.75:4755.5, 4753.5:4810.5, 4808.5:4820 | 1.7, 11.2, 11.5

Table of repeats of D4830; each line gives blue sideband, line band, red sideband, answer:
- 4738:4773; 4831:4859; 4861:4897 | -0.03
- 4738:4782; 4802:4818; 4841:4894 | -0.01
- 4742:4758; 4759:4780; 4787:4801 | -0.04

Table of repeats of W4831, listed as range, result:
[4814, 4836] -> 11.5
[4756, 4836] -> 11.2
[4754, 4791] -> 11.1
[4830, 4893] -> 10.8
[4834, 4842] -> 10.8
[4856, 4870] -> 9.88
